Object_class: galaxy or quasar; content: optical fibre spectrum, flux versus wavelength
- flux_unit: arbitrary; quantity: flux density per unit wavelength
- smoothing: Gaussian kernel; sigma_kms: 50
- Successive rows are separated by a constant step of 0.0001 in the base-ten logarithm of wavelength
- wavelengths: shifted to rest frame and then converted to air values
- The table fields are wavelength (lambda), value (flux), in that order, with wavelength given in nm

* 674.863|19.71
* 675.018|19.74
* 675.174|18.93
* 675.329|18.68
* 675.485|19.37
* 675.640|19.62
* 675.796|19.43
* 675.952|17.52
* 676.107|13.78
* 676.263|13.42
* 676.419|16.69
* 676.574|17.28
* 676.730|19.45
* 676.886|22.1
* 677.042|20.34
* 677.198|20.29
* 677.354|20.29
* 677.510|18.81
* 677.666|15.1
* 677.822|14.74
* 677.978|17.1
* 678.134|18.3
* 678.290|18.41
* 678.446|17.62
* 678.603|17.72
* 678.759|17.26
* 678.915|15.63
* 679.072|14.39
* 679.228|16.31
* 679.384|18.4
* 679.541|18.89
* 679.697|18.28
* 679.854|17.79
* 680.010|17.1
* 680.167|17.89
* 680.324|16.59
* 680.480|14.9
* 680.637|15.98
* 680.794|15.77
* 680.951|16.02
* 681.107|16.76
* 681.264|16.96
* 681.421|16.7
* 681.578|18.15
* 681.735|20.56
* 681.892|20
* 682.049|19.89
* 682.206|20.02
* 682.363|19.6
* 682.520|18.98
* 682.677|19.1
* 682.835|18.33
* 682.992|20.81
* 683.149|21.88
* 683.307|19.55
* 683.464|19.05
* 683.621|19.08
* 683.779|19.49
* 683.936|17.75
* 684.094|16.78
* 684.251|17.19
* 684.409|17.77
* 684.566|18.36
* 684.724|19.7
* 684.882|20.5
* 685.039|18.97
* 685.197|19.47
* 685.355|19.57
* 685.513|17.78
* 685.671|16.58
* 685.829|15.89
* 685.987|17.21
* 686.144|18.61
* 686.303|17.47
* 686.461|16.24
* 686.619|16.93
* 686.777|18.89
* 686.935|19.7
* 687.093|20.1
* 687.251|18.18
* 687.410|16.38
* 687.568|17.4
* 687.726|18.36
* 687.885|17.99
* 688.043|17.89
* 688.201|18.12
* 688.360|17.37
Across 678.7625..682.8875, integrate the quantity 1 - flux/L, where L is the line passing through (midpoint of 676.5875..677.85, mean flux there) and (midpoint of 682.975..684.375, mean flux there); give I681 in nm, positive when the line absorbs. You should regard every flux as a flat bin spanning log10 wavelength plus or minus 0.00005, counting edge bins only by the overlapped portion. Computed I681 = 0.28 nm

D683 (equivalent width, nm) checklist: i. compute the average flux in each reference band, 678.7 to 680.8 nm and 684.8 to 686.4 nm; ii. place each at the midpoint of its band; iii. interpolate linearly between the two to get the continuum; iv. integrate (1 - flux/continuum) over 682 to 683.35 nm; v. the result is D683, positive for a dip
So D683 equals -0.177 nm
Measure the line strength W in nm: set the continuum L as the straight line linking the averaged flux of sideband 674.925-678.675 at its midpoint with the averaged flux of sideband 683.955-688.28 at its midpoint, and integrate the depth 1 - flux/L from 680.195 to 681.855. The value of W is 0.11 nm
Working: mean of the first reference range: 18.1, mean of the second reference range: 18.1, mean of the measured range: 16.9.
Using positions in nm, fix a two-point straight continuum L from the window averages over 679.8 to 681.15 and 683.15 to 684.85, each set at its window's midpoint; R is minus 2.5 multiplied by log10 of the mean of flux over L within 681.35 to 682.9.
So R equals -0.10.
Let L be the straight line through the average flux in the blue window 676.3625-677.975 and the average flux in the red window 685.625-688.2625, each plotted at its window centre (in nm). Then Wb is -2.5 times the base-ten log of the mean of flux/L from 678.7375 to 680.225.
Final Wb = 0.07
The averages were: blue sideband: 18.5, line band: 17.2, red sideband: 17.8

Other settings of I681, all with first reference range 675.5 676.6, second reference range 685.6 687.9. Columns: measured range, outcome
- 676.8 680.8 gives -0.10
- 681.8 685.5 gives -0.36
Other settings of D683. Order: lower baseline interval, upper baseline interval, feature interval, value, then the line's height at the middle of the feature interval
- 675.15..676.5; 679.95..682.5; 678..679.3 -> 0.05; 17.6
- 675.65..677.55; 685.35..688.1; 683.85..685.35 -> -0.05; 17.9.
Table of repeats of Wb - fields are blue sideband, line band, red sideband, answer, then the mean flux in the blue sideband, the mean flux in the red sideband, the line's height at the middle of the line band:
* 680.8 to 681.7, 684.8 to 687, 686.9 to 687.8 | -0.01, 17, 18.3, 18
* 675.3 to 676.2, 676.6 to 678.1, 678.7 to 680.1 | -0.06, 17.9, 17.1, 17.6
